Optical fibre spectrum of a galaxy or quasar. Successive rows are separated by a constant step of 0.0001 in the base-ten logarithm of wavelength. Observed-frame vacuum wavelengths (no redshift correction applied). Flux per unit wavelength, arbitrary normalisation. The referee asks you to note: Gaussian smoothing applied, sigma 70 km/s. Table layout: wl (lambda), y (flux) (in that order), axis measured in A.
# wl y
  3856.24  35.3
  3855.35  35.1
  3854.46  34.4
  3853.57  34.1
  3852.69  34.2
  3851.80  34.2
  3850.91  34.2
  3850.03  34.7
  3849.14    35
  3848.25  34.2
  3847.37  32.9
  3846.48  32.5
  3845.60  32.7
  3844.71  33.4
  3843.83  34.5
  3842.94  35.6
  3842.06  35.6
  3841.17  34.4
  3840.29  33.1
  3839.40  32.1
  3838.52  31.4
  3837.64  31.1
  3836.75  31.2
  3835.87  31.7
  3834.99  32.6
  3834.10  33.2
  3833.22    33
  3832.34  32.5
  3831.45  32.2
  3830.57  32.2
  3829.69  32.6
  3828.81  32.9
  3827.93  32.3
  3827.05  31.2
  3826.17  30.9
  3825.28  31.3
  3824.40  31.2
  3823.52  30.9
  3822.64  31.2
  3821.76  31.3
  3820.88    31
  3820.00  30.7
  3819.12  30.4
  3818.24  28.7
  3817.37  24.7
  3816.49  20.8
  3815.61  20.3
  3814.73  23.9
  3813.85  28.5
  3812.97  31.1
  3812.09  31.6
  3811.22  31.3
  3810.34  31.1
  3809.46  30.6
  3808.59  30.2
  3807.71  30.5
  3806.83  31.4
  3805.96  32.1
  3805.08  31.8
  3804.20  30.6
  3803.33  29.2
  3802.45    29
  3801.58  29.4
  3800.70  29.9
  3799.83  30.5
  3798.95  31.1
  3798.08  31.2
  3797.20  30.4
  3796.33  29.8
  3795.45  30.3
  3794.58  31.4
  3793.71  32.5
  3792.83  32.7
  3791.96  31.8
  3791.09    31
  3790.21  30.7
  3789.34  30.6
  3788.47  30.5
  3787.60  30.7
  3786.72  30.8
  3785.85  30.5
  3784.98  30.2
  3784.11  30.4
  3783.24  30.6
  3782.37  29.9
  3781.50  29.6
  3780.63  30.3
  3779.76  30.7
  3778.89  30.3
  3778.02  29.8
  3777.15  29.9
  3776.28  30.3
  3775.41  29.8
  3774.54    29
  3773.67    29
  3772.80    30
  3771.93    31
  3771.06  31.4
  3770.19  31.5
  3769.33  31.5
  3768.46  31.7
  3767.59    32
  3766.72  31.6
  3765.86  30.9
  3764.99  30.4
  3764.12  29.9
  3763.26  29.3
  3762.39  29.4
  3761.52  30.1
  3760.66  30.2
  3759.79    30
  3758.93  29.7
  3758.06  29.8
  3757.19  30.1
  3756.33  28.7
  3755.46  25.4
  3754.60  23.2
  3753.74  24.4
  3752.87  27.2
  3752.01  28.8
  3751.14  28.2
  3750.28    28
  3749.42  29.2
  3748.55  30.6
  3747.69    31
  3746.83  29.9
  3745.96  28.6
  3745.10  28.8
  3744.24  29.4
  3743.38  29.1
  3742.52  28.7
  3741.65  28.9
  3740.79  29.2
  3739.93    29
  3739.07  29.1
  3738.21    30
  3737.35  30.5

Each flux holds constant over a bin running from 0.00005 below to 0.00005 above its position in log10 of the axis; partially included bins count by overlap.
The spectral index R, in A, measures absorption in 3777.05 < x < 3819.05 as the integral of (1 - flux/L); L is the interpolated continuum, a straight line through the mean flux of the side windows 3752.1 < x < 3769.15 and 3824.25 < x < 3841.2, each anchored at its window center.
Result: 1.08 A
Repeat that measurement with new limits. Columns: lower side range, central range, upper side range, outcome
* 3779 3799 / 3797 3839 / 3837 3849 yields 2.3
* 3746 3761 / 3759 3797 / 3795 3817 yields -2.1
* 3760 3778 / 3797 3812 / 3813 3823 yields -1.2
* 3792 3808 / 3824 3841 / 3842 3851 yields 0.5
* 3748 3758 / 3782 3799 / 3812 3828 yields -1.5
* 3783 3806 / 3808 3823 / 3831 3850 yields 1.5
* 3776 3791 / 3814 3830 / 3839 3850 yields 1.7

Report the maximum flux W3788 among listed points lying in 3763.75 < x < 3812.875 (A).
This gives 32.7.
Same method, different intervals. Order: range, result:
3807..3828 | 32.3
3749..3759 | 30.1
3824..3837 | 33.2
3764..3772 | 32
